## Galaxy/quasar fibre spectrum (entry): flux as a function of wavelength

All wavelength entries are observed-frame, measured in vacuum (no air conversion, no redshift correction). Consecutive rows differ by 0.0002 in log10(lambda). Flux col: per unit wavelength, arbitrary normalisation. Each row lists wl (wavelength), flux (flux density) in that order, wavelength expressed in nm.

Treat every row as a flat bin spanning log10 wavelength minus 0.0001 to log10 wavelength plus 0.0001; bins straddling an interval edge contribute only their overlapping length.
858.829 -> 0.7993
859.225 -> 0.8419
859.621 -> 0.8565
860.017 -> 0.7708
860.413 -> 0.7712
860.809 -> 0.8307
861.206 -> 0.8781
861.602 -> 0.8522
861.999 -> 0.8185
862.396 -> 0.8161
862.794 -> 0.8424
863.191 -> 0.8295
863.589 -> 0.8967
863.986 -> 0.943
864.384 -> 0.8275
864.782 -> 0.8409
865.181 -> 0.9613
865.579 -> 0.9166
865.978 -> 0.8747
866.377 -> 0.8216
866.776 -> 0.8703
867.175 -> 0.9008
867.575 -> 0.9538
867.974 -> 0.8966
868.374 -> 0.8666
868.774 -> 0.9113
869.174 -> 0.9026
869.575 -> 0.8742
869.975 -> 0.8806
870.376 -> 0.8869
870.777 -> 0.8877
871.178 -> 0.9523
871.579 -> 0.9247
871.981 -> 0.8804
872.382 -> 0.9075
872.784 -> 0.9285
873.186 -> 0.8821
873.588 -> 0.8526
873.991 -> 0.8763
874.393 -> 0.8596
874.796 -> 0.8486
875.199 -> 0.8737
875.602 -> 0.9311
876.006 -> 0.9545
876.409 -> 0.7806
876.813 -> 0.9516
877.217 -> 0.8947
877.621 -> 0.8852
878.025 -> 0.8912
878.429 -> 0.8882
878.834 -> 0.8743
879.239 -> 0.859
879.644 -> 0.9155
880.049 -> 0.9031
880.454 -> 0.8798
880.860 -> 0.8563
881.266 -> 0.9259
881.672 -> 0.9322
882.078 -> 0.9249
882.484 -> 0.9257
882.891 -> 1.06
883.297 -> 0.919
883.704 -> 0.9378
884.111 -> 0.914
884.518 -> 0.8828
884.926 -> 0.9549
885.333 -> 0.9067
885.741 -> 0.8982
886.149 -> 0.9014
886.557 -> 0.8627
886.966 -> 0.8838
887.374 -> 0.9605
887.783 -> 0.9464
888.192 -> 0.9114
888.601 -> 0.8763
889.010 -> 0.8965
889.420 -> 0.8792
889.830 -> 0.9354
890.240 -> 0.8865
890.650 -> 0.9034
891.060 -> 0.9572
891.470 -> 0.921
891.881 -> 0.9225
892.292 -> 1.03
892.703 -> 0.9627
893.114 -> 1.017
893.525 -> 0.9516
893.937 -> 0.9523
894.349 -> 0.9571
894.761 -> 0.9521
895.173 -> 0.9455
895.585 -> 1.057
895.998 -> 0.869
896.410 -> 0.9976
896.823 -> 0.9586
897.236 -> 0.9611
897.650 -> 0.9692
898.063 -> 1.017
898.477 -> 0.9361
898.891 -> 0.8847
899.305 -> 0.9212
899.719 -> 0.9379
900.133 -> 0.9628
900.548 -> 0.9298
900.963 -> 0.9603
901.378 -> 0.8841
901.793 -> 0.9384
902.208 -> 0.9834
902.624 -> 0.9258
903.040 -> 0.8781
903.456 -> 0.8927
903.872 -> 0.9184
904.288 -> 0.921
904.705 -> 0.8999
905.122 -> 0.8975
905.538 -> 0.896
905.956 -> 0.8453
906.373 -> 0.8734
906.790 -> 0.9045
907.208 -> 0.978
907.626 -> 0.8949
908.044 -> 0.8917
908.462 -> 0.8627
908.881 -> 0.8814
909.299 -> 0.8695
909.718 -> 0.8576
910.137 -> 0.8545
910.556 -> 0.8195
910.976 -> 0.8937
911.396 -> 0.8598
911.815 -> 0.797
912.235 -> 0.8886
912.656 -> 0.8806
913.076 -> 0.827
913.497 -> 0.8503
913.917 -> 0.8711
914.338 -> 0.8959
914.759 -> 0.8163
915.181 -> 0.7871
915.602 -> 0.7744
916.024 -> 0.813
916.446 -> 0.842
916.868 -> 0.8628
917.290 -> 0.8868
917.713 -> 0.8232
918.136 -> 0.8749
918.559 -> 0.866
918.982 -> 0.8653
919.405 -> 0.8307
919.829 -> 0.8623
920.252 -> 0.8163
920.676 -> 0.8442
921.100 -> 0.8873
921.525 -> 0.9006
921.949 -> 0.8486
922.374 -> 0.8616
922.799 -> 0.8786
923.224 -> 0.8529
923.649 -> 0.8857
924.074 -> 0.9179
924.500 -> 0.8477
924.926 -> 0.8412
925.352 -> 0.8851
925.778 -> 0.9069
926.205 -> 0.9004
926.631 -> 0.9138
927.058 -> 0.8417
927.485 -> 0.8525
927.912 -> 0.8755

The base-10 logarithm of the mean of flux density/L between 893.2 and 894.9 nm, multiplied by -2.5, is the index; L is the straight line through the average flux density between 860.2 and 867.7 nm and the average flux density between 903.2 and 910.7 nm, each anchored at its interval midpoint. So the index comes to -0.09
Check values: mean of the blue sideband 0.865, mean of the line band 0.958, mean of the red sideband 0.887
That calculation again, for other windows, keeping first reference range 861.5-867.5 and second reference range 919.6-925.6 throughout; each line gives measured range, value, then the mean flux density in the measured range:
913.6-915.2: 0.02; 0.85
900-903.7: -0.07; 0.927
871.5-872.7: -0.04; 0.904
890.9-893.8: -0.12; 0.966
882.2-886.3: -0.07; 0.93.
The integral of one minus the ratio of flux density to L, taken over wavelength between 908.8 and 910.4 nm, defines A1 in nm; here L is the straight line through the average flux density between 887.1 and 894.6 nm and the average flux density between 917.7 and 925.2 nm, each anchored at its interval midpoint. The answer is 0.05 nm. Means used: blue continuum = 0.937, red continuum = 0.863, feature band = 0.863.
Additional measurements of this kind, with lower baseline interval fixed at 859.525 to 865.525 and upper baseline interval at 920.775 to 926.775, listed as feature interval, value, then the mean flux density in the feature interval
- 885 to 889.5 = -0.22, 0.904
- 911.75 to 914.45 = 0.04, 0.861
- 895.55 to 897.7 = -0.24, 0.961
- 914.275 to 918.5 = 0.19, 0.837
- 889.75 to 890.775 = -0.05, 0.905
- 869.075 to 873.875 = -0.23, 0.896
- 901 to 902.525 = -0.12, 0.938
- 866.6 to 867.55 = -0.05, 0.898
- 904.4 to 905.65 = -0.04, 0.9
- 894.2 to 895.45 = -0.13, 0.958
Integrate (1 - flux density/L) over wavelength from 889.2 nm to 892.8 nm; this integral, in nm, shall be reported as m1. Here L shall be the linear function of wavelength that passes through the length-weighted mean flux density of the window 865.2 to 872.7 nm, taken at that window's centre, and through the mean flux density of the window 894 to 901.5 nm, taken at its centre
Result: 0.02 nm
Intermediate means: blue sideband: 0.897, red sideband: 0.951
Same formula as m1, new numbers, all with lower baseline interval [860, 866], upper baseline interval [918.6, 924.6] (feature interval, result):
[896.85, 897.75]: -0.11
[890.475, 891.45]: -0.08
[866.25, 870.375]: -0.15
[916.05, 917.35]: 0.02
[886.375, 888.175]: -0.11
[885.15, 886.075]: -0.05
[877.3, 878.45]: -0.04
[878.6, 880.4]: -0.06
